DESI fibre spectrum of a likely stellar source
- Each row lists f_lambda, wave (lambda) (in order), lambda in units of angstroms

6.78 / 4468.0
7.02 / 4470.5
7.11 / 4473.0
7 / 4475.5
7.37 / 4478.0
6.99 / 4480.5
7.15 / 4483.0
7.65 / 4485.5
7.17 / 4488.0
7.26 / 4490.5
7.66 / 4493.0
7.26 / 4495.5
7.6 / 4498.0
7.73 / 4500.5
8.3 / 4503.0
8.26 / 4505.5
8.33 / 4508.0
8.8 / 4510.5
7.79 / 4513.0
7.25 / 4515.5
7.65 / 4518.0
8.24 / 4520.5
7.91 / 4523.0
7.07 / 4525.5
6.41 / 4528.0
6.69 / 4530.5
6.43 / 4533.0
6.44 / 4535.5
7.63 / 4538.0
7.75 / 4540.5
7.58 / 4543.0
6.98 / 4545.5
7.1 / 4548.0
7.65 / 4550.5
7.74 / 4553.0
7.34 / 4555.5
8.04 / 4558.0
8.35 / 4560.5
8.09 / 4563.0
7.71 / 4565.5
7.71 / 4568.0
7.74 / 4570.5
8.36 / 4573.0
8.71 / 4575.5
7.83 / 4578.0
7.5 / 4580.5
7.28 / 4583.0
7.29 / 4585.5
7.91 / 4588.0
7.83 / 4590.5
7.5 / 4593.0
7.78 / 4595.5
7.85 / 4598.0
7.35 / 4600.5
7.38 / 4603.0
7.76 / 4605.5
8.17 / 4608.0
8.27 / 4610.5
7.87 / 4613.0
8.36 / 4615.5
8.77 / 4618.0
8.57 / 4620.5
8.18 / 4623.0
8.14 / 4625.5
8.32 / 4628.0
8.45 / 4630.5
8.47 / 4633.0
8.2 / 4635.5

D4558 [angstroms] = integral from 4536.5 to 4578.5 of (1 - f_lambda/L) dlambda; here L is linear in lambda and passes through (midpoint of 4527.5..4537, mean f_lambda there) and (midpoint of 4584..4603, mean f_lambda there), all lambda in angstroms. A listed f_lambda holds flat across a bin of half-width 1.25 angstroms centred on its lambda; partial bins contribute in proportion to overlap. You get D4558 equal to -4.8 angstroms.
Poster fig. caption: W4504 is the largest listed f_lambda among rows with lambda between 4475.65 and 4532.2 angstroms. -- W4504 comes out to 8.8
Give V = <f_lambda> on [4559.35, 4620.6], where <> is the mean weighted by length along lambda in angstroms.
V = 7.9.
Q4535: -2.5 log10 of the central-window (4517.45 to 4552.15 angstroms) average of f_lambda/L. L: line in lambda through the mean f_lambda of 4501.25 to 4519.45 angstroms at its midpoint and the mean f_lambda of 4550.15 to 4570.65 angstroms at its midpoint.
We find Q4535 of 0.10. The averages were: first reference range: 8.05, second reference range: 7.83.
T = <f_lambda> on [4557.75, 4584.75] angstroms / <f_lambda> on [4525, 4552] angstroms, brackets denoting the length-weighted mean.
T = 1.1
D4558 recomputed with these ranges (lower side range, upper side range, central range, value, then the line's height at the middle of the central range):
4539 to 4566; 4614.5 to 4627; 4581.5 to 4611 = 1.66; 8.14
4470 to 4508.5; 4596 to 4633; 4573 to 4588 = 0.28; 7.94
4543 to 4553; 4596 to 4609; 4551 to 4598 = -1.87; 7.52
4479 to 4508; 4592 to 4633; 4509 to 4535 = 0.98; 7.7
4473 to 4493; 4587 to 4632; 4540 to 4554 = 0.36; 7.64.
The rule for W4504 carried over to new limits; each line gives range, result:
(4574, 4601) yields 8.71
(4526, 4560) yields 8.04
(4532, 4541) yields 7.75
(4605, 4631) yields 8.77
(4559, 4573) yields 8.36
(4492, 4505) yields 8.3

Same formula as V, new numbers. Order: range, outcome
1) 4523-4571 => 7.4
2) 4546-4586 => 7.77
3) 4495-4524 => 7.94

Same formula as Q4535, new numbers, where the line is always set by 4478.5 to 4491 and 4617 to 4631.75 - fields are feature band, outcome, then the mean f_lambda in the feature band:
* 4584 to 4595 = 0.07 mag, 7.63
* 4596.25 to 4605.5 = 0.09 mag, 7.57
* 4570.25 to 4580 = -0.02 mag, 8.15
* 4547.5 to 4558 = 0.04 mag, 7.55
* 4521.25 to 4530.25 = 0.07 mag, 7.14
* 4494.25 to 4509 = -0.07 mag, 7.91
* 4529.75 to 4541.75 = 0.10 mag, 7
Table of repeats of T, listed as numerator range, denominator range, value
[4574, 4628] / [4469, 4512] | 1.05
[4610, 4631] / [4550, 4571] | 1.06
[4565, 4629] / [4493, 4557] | 1.05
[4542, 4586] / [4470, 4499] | 1.06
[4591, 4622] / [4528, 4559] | 1.10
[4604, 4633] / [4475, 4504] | 1.11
